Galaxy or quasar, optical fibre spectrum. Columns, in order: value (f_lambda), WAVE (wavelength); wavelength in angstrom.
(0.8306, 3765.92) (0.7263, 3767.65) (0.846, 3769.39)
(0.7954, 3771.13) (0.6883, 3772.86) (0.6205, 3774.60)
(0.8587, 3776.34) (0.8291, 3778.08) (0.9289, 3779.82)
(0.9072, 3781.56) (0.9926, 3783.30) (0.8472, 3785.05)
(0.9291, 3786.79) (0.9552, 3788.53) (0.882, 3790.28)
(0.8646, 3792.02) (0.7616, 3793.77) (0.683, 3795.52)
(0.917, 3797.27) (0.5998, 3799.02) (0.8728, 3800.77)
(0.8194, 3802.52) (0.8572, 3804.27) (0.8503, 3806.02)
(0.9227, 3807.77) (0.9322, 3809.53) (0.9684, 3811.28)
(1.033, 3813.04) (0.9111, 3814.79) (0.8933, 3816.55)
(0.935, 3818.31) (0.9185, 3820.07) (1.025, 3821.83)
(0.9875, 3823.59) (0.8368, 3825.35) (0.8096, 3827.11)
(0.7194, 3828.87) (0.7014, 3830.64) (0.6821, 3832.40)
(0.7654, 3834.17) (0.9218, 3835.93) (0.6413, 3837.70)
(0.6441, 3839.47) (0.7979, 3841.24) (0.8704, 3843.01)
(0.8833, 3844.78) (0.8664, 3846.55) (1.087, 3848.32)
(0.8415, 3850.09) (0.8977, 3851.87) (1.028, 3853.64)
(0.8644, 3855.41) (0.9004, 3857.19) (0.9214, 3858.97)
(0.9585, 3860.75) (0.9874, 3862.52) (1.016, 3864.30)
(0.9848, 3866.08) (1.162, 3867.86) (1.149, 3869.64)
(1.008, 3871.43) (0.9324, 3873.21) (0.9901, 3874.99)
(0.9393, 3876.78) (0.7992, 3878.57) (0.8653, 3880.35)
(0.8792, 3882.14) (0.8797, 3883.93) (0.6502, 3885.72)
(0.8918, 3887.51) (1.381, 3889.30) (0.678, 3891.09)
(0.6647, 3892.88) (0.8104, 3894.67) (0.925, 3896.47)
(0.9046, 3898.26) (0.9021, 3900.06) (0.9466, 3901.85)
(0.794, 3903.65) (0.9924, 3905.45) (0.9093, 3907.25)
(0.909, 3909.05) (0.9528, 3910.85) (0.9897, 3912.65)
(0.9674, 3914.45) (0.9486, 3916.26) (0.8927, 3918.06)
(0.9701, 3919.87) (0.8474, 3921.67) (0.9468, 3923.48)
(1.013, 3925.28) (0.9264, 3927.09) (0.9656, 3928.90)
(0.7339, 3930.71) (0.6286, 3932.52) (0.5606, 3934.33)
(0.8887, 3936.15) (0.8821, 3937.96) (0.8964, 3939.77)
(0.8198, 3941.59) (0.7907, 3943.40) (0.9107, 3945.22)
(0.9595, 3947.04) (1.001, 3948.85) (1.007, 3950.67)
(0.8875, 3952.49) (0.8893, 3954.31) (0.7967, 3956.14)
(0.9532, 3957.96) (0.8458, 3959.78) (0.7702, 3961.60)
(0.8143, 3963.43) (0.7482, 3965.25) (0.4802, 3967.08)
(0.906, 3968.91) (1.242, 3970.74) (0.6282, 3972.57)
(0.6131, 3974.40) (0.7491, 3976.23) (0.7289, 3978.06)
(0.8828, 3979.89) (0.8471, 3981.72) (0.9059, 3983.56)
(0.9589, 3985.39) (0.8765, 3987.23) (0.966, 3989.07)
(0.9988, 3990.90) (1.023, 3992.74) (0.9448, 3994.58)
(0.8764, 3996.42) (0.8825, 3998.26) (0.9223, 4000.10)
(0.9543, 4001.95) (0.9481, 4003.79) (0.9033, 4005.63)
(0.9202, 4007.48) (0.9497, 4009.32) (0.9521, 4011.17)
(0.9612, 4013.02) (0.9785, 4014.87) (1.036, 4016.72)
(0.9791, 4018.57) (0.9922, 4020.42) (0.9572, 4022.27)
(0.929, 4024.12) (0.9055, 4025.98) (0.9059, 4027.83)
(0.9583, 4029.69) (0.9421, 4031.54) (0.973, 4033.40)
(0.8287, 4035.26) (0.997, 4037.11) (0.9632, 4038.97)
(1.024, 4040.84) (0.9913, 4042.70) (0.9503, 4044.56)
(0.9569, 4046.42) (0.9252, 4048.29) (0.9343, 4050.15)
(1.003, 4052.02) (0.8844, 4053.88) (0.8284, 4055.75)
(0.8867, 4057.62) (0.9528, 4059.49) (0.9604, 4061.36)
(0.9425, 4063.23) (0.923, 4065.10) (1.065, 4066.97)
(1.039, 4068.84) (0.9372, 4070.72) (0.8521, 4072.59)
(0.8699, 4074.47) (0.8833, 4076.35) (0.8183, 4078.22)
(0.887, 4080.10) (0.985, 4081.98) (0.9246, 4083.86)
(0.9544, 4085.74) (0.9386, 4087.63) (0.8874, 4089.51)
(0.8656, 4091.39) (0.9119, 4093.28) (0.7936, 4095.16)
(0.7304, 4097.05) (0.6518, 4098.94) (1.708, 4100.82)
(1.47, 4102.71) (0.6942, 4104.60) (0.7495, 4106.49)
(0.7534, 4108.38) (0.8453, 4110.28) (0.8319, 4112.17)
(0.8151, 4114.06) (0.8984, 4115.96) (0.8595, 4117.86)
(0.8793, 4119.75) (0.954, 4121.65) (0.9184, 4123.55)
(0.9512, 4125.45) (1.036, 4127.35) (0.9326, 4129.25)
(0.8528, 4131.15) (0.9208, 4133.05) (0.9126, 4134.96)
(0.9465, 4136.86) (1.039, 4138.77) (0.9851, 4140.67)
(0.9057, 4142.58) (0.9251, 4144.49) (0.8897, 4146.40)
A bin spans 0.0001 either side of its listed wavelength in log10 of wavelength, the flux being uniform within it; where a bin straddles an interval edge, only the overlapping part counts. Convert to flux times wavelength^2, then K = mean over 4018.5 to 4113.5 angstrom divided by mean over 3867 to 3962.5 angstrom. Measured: 1.12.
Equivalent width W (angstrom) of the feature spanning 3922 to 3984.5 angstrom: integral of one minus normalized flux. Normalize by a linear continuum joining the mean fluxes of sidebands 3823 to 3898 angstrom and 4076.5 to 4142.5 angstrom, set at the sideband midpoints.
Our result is 3.97 angstrom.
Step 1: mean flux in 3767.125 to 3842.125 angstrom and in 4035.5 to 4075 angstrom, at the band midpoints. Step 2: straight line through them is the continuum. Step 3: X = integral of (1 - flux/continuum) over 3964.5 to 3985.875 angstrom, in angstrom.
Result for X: 2.5 angstrom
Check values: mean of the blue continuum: 0.839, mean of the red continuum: 0.946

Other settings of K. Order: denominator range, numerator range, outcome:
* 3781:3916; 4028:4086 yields 1.17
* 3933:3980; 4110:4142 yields 1.20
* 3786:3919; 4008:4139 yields 1.17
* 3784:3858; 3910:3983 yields 1.06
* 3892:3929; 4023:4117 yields 1.10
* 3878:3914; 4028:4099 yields 1.13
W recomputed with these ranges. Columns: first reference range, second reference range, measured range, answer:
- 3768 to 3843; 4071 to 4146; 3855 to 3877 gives -3.4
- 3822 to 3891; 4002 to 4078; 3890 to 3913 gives 0.8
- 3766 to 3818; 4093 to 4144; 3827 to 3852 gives 1.6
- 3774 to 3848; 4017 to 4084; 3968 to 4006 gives 0.9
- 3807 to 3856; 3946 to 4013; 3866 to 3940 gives -2.2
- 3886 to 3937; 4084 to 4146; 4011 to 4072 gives -2.9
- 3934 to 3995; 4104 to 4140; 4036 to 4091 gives -3.7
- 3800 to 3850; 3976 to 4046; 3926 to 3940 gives 1.5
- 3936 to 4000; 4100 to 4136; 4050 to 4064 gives -0.2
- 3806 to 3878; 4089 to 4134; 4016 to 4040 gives -1.0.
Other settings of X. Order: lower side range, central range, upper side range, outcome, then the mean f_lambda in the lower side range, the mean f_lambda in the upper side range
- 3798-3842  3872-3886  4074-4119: -0.4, 0.842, 0.906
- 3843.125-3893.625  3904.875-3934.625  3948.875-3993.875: 0.0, 0.932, 0.858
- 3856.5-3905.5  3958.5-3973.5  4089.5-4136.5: 1.8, 0.924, 0.914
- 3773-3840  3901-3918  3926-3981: -2.0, 0.847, 0.831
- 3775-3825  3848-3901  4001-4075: -1.4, 0.886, 0.947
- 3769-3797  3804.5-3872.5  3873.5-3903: -3.3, 0.838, 0.882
